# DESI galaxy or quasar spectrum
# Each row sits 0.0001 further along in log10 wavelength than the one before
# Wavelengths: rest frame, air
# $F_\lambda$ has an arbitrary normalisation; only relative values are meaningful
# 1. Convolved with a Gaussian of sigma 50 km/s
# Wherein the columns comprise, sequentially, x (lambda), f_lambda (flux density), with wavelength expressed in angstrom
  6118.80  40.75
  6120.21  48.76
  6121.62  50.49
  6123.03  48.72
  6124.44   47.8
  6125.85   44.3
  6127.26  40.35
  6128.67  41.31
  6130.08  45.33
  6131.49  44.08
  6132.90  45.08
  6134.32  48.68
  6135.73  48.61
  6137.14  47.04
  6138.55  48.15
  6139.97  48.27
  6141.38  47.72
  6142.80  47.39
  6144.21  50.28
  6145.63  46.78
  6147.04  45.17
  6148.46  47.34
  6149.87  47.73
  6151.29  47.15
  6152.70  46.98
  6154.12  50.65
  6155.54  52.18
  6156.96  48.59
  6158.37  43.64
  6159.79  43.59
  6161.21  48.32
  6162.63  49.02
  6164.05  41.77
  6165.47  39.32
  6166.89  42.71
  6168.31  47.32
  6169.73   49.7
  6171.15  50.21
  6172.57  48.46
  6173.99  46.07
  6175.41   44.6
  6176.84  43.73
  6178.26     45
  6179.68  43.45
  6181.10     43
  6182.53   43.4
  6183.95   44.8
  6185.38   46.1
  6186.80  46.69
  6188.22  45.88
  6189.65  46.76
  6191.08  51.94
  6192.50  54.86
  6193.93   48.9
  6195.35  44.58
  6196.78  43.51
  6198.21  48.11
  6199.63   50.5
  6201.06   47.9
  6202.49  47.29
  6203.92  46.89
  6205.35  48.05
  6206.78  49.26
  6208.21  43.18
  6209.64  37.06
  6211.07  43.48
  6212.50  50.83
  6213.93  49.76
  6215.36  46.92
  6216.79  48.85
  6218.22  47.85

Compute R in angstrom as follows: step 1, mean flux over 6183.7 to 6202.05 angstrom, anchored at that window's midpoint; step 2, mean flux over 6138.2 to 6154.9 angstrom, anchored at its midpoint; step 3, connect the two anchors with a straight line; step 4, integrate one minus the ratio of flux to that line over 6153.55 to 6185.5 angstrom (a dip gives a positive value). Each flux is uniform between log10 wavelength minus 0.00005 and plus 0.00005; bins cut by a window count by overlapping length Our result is 1.29 angstrom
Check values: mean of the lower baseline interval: 47.8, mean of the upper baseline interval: 47.8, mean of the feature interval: 45.9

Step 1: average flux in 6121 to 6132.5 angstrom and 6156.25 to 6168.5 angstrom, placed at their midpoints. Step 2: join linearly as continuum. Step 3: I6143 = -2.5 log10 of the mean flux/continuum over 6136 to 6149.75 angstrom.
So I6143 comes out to -0.060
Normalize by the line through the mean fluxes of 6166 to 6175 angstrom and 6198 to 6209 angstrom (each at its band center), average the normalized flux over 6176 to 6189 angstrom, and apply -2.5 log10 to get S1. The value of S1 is 0.06 mag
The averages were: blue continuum 47.2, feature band 44.7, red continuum 47.5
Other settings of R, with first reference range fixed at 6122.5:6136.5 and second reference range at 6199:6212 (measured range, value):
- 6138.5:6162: -1.07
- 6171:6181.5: 0.08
